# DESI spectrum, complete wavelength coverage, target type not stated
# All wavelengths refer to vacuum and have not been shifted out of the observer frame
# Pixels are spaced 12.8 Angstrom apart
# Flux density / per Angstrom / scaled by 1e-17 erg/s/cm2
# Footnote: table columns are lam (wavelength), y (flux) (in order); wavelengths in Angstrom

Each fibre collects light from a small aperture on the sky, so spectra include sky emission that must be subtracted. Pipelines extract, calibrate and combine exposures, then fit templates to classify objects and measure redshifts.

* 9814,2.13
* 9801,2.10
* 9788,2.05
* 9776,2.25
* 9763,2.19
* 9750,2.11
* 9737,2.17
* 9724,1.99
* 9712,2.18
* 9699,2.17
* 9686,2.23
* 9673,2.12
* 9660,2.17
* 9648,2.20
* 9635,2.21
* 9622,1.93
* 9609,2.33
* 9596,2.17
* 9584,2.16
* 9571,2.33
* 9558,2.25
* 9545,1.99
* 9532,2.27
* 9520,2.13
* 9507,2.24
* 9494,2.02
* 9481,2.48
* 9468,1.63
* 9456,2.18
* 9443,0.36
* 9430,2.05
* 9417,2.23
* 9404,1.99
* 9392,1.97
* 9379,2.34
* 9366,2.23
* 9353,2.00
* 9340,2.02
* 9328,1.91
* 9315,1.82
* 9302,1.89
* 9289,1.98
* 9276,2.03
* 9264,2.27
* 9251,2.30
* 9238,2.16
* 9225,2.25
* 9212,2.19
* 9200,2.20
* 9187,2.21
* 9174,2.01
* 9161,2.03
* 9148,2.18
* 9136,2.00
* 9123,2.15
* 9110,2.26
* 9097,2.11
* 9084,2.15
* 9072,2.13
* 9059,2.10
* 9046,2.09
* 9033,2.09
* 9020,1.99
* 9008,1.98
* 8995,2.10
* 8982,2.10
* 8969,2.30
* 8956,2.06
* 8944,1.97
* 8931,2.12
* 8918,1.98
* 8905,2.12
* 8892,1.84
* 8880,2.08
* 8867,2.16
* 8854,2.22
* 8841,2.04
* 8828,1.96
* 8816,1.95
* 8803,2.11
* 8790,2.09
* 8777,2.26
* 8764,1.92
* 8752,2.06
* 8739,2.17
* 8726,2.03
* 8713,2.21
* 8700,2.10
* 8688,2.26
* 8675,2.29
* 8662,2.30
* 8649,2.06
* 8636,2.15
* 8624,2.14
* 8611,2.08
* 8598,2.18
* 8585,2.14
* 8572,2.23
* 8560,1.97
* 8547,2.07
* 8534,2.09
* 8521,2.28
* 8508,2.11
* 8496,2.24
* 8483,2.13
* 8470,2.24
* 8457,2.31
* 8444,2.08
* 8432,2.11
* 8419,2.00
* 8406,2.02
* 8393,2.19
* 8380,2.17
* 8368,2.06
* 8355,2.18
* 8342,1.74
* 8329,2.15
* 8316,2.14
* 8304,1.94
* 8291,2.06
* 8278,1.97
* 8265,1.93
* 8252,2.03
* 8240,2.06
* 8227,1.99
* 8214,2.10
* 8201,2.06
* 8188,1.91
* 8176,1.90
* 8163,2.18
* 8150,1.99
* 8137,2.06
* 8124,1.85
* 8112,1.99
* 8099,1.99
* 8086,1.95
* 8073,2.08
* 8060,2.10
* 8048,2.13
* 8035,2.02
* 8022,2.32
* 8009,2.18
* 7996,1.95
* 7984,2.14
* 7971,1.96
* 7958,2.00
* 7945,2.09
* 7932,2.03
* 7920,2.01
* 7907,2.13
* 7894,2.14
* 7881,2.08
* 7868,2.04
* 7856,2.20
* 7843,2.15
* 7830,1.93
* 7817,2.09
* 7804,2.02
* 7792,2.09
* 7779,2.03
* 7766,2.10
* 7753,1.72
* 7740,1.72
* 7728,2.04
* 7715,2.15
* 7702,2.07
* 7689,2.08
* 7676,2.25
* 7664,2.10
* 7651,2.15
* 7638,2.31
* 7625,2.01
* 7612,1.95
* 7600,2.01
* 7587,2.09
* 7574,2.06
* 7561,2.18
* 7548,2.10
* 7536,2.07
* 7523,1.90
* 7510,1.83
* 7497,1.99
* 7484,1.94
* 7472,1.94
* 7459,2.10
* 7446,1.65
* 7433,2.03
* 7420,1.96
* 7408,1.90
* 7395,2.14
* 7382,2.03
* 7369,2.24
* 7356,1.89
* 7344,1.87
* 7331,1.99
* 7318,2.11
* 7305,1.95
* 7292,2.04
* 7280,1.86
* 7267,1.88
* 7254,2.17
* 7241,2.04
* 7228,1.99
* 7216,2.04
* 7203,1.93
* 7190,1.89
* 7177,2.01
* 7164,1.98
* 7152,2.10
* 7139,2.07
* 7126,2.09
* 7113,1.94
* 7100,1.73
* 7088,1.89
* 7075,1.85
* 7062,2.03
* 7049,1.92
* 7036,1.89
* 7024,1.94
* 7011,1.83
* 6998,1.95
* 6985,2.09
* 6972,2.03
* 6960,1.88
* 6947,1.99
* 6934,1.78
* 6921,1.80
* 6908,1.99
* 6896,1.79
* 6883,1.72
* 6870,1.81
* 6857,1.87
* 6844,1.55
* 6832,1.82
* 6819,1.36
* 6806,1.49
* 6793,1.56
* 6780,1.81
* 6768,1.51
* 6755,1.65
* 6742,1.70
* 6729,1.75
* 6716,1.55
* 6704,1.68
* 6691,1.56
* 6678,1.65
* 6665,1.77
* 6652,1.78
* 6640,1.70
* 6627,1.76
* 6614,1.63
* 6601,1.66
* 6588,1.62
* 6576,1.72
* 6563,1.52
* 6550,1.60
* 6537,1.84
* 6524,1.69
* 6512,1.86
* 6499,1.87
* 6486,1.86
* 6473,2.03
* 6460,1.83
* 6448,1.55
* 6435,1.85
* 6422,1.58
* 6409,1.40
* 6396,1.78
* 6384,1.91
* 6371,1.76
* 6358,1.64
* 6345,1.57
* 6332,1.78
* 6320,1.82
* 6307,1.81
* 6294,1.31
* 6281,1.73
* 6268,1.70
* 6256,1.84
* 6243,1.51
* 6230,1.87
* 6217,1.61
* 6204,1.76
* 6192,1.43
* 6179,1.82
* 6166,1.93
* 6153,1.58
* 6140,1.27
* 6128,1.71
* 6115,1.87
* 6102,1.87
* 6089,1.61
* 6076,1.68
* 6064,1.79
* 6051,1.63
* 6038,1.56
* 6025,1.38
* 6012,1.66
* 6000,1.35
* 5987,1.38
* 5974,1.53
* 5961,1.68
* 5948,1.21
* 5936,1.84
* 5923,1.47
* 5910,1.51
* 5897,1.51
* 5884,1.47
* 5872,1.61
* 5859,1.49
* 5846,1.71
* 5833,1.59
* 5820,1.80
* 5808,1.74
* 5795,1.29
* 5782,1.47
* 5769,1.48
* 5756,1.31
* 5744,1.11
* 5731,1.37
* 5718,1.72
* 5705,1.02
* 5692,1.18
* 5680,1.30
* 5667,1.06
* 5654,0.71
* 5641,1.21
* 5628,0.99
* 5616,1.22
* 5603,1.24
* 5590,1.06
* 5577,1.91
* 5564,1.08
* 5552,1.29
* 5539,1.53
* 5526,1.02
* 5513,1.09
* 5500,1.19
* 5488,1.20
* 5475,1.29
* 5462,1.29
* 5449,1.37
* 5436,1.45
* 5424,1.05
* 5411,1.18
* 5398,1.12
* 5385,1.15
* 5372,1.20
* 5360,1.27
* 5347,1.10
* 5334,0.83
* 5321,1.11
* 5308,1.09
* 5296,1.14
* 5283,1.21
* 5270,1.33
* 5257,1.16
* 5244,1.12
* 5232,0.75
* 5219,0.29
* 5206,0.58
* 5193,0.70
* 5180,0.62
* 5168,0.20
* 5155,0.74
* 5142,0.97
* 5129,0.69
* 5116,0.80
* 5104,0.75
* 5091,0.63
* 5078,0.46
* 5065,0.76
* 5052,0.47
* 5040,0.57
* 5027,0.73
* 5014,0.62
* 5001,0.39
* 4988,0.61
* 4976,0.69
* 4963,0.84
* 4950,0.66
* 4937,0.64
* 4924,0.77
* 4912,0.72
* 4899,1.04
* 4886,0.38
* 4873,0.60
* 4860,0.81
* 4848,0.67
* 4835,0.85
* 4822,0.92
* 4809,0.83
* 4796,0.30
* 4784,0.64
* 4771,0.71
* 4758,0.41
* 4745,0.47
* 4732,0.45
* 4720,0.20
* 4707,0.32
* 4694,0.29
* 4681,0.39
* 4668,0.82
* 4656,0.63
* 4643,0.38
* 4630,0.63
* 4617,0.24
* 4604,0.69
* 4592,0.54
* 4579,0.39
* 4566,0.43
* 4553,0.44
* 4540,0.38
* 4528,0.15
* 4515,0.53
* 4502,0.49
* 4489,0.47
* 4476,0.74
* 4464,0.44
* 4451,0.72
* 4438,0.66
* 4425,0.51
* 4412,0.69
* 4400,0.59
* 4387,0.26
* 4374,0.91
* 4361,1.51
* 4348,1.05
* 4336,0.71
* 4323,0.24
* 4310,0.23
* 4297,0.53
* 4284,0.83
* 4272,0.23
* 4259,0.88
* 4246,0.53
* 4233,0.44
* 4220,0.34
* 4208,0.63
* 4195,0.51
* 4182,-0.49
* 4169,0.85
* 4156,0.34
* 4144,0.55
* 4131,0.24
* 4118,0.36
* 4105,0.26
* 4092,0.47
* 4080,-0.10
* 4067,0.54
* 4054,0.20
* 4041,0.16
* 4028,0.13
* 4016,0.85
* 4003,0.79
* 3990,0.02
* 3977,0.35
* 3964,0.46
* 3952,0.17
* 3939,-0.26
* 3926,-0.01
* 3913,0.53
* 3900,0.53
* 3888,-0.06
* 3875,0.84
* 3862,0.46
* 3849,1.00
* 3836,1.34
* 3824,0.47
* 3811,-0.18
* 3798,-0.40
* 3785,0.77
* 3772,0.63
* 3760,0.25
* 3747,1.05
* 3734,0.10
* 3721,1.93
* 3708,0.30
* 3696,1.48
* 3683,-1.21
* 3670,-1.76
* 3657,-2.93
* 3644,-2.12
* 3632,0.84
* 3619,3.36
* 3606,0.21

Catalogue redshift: 0.31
